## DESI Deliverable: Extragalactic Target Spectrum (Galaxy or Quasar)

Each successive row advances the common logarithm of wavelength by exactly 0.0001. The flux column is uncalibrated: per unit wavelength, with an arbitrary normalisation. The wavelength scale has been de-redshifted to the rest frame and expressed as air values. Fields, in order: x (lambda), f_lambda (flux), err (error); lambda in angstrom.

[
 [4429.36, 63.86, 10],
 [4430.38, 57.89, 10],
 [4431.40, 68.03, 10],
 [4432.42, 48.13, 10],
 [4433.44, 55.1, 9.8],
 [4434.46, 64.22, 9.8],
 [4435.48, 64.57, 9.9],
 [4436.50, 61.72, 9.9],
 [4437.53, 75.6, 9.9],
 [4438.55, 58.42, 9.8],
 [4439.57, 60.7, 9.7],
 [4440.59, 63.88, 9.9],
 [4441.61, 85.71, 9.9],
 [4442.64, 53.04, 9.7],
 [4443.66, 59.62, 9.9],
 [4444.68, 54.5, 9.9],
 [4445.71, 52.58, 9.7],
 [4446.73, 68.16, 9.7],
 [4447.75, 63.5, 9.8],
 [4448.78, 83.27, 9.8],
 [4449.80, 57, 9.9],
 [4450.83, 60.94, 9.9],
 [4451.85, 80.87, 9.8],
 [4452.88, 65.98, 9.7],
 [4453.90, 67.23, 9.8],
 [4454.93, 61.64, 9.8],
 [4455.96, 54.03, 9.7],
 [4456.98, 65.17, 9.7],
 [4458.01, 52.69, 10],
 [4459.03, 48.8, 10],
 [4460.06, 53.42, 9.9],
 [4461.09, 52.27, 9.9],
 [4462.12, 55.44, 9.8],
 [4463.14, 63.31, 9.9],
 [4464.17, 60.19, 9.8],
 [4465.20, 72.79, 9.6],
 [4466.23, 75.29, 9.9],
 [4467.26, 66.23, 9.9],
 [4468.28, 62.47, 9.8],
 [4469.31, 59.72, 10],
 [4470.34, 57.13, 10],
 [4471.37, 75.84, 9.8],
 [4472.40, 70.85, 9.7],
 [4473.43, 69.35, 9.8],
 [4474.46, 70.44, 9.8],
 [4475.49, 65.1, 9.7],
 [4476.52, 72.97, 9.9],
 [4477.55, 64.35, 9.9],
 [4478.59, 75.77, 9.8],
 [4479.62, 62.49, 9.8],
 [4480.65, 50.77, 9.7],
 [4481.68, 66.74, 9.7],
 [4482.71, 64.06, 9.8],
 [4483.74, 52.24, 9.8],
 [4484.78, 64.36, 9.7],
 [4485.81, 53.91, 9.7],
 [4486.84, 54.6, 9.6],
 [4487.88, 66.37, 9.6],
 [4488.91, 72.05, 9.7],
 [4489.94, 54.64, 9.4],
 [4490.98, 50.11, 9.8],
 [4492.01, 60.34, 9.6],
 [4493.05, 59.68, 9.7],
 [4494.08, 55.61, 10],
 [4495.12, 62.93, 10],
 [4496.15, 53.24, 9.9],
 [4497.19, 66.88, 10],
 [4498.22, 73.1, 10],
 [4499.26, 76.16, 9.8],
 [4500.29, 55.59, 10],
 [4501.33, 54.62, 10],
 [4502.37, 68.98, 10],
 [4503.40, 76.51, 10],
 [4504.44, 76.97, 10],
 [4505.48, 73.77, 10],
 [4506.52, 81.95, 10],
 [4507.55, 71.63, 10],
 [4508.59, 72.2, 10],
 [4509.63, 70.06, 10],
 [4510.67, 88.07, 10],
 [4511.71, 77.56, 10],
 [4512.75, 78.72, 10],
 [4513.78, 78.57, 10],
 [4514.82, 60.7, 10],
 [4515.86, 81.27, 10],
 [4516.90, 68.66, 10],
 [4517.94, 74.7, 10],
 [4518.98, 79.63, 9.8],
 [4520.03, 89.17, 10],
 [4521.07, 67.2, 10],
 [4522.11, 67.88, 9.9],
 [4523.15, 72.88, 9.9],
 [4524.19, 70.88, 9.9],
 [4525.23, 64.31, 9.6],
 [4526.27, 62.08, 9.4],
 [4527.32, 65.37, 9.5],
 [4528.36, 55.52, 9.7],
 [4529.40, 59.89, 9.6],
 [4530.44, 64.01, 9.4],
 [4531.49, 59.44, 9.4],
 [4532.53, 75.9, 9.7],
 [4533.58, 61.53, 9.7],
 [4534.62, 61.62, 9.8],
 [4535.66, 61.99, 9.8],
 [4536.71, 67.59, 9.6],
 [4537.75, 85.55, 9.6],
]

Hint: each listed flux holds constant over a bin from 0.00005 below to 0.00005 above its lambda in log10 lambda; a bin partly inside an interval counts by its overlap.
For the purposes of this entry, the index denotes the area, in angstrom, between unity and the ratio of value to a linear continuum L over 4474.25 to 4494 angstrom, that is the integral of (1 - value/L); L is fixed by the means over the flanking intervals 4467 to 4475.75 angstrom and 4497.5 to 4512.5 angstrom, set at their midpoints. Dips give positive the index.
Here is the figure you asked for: 2.0 angstrom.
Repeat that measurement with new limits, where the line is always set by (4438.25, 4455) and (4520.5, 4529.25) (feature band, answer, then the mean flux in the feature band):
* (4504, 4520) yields -2.6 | 76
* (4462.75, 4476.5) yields -0.4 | 67.1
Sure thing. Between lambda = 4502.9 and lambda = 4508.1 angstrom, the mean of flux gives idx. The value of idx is 76.1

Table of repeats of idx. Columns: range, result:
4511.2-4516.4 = 75.4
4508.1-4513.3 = 77.4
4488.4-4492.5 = 59.3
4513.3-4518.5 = 72.8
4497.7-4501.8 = 65.1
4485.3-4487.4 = 54.4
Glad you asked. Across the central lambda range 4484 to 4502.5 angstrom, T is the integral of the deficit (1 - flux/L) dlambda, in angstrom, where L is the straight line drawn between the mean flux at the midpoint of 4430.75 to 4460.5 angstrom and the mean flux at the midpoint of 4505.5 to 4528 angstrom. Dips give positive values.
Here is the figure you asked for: 2.3 angstrom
